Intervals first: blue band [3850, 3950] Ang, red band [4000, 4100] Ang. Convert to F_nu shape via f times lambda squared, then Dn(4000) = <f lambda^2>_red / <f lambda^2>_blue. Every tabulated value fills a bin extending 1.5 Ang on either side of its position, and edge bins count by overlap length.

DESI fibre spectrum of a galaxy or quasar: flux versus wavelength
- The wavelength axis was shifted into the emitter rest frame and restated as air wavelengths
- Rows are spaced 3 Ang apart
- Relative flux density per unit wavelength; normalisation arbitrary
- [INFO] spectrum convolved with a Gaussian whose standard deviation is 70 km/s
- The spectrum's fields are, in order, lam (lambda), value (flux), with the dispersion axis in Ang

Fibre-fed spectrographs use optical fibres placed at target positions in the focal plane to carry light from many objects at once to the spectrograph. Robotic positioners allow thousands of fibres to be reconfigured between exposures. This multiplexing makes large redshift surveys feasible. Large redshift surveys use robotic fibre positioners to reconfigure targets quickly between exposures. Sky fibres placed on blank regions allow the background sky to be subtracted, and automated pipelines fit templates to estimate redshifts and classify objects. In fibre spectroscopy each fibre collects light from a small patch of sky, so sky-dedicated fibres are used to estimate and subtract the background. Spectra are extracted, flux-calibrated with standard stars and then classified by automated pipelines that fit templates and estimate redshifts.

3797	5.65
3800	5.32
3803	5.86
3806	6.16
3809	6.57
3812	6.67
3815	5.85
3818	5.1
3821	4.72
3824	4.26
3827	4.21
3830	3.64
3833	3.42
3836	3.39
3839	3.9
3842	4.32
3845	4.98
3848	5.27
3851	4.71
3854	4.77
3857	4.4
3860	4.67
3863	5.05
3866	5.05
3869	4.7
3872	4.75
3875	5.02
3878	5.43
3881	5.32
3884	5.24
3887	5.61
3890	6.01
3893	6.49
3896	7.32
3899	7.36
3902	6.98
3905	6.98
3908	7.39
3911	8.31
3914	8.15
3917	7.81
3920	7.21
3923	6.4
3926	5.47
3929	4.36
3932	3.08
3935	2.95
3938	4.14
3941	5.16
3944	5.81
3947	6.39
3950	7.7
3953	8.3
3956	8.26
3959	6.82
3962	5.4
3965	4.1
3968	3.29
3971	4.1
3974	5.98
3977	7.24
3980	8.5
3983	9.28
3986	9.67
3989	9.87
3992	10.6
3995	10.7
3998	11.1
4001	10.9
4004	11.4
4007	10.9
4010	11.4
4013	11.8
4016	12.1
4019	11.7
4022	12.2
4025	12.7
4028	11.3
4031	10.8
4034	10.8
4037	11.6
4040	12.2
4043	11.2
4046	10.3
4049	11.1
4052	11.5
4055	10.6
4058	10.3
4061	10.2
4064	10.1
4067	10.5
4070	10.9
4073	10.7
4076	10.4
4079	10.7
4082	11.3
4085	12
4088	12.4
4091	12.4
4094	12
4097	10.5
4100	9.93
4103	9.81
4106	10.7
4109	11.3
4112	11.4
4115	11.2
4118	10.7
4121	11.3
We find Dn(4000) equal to 2.10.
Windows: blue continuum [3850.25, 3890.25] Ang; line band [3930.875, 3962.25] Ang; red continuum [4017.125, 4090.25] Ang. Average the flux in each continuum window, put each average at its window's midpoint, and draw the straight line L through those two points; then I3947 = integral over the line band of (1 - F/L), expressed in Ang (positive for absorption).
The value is 7.3 Ang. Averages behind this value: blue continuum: 5.03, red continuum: 11.2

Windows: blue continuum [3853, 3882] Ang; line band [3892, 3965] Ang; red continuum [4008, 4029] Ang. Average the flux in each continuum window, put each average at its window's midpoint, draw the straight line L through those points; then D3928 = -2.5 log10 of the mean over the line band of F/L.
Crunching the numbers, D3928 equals 0.18 mag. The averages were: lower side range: 4.91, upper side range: 11.9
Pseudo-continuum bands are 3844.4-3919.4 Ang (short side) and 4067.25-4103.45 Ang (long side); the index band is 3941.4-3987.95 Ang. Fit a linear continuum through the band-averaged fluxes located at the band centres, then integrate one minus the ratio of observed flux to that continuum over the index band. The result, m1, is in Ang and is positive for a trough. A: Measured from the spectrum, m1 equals 7.7 Ang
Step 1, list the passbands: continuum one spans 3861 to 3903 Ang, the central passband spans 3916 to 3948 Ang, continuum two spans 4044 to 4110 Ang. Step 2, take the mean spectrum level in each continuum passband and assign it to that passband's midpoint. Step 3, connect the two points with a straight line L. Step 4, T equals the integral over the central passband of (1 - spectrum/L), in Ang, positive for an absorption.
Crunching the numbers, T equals 7.8 Ang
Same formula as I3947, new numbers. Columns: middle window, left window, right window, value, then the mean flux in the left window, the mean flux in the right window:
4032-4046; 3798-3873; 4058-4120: -2.2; 4.88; 10.9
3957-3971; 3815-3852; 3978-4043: 6.5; 4.38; 11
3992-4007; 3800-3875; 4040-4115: -3.3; 4.86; 11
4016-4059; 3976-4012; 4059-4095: -2.7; 10.2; 11.1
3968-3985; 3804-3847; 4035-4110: 3.7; 4.82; 11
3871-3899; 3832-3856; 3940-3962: -2.4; 4.37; 6.86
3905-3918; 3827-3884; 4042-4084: -3.2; 4.61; 10.7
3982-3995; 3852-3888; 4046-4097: -2.2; 4.99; 11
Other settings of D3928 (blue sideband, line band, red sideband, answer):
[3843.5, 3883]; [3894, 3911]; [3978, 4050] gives -0.12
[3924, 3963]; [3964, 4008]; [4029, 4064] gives -0.07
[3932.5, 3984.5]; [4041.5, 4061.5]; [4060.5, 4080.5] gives -0.11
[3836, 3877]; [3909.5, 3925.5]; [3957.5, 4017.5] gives -0.14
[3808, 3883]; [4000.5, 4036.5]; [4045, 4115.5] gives -0.23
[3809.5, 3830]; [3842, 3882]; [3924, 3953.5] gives 0.05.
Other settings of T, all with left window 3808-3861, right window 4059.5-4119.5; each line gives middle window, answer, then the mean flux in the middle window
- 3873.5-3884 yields 1.0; 5.25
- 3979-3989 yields -1.1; 9.29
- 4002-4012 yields -2.6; 11.2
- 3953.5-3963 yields 0.8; 7.06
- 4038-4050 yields -1.7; 11.2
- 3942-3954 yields 0.9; 6.92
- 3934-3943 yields 3.7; 4.24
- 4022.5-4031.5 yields -2.2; 11.8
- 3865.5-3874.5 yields 1.2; 4.83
